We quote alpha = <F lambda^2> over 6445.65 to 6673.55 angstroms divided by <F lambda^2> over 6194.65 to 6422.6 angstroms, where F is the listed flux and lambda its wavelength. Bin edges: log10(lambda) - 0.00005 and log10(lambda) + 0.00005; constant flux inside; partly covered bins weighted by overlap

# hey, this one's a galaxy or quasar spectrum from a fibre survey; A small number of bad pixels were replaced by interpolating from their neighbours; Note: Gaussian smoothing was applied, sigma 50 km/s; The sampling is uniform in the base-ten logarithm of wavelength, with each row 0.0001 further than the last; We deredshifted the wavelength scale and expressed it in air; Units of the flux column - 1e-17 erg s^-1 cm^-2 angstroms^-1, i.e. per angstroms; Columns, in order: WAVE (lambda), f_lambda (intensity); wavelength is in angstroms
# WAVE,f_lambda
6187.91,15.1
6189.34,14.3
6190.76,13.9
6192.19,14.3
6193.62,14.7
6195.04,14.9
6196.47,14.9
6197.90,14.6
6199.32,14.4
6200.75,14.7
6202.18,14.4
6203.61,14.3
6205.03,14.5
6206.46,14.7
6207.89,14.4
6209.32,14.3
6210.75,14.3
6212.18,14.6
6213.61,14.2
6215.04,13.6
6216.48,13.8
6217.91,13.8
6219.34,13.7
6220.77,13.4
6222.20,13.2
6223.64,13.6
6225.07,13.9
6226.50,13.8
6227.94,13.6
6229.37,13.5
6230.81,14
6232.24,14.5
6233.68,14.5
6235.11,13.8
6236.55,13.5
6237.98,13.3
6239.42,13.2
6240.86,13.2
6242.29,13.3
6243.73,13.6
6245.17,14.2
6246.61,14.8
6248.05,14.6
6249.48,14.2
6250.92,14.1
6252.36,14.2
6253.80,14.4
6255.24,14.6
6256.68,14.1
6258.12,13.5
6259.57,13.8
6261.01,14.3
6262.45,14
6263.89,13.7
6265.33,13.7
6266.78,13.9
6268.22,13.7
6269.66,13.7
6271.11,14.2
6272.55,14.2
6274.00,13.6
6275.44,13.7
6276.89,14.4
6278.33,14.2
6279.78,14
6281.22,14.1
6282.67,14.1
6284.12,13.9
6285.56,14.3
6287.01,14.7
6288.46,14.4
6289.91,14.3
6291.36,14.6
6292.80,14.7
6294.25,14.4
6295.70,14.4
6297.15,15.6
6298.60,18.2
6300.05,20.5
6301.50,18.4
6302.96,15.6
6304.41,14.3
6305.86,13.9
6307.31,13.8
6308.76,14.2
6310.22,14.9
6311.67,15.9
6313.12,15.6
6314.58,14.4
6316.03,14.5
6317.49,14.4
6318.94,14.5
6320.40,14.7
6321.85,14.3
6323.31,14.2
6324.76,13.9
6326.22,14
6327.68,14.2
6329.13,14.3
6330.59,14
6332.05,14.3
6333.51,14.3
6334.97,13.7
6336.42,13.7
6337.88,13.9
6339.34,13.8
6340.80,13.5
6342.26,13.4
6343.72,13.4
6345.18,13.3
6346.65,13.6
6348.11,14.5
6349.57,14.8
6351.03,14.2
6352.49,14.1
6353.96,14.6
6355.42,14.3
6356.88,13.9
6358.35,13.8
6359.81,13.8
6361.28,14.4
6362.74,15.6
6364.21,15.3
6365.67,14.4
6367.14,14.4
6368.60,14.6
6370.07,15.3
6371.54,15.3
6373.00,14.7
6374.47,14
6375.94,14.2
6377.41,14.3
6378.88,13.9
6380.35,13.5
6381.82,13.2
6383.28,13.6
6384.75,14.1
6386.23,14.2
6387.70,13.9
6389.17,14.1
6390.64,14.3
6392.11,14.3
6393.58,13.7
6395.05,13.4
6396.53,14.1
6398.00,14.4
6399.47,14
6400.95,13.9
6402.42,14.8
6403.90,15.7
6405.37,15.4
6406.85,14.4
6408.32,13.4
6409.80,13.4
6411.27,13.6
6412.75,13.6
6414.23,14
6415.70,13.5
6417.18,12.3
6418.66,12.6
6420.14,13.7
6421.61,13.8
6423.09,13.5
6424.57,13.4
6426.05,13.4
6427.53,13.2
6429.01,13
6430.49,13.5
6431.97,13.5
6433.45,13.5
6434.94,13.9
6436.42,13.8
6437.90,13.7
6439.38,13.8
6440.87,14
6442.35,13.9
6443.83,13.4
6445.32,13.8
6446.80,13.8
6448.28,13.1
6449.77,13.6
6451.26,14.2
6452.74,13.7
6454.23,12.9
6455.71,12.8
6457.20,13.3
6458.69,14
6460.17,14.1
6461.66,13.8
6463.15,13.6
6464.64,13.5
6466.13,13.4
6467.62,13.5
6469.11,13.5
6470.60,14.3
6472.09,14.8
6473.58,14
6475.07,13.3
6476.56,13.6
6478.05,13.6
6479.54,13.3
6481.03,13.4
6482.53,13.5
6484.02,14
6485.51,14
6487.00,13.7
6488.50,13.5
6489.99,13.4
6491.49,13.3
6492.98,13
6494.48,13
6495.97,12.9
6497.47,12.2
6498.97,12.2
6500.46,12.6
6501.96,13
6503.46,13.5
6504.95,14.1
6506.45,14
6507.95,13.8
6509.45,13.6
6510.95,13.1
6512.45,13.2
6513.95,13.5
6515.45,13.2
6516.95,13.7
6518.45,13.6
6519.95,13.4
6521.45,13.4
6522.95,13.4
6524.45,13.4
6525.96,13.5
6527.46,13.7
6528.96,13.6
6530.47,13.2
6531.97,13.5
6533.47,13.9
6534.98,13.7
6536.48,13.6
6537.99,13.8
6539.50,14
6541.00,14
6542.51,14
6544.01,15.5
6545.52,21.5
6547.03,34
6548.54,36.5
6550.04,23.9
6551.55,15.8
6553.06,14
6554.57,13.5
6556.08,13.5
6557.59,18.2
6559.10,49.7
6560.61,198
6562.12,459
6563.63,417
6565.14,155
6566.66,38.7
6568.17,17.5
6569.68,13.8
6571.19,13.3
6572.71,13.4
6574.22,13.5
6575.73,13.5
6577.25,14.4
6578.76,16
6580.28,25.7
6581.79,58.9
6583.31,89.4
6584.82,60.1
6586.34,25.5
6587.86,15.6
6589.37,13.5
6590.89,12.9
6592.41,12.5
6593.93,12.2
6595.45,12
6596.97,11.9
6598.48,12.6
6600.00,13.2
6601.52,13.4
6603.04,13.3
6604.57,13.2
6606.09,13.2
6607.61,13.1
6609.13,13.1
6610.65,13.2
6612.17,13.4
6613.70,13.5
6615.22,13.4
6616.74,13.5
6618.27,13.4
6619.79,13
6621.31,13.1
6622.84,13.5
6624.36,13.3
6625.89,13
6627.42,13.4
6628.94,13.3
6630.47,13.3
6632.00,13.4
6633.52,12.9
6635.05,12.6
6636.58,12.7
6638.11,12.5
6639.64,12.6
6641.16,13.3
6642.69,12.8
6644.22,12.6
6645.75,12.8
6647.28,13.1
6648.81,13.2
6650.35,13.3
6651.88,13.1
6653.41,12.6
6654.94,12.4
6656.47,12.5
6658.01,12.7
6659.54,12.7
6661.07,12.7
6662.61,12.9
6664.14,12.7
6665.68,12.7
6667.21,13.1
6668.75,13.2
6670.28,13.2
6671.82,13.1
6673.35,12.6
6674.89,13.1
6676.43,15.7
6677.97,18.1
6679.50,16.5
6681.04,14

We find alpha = 1.77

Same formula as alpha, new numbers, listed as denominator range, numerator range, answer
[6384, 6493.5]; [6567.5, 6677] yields 1.22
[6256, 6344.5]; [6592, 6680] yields 1.01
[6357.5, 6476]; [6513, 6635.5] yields 2.41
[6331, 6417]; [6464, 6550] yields 1.07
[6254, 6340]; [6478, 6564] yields 2.36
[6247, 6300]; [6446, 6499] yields 1.00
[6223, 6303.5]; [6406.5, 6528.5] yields 1.00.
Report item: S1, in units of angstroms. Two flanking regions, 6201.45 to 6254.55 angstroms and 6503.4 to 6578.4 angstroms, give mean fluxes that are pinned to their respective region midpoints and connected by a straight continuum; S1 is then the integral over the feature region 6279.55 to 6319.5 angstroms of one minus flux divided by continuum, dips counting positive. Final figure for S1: 9.8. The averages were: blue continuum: 14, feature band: 15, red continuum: 40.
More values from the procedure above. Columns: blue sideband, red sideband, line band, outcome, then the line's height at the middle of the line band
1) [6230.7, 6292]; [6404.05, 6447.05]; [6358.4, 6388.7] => -1.23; 13.8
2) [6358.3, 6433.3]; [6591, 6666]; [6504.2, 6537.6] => -0.28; 13.4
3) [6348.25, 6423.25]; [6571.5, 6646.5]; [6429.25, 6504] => 8.33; 15.2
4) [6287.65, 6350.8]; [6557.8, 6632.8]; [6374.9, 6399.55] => 8.59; 21.4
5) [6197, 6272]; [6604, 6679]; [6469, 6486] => -0.33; 13.5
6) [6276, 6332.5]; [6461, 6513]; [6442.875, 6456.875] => 0.26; 13.7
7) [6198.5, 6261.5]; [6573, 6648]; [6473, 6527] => 9.41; 16.2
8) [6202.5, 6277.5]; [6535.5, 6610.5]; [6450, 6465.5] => 9.20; 33.5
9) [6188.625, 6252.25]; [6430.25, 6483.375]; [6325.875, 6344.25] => -0.03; 13.9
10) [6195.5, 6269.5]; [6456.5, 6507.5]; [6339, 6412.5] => -2.44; 13.7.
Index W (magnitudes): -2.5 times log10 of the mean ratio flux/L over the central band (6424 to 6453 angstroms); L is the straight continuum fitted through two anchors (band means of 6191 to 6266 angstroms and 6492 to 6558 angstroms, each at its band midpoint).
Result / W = 0.088 mag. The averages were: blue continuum 14.1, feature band 13.6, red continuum 15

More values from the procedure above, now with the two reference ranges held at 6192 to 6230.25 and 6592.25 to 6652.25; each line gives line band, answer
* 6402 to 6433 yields -0.01 mag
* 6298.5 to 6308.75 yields -0.16 mag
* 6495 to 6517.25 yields 0.01 mag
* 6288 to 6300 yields -0.11 mag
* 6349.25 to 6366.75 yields -0.05 mag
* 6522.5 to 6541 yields -0.03 mag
